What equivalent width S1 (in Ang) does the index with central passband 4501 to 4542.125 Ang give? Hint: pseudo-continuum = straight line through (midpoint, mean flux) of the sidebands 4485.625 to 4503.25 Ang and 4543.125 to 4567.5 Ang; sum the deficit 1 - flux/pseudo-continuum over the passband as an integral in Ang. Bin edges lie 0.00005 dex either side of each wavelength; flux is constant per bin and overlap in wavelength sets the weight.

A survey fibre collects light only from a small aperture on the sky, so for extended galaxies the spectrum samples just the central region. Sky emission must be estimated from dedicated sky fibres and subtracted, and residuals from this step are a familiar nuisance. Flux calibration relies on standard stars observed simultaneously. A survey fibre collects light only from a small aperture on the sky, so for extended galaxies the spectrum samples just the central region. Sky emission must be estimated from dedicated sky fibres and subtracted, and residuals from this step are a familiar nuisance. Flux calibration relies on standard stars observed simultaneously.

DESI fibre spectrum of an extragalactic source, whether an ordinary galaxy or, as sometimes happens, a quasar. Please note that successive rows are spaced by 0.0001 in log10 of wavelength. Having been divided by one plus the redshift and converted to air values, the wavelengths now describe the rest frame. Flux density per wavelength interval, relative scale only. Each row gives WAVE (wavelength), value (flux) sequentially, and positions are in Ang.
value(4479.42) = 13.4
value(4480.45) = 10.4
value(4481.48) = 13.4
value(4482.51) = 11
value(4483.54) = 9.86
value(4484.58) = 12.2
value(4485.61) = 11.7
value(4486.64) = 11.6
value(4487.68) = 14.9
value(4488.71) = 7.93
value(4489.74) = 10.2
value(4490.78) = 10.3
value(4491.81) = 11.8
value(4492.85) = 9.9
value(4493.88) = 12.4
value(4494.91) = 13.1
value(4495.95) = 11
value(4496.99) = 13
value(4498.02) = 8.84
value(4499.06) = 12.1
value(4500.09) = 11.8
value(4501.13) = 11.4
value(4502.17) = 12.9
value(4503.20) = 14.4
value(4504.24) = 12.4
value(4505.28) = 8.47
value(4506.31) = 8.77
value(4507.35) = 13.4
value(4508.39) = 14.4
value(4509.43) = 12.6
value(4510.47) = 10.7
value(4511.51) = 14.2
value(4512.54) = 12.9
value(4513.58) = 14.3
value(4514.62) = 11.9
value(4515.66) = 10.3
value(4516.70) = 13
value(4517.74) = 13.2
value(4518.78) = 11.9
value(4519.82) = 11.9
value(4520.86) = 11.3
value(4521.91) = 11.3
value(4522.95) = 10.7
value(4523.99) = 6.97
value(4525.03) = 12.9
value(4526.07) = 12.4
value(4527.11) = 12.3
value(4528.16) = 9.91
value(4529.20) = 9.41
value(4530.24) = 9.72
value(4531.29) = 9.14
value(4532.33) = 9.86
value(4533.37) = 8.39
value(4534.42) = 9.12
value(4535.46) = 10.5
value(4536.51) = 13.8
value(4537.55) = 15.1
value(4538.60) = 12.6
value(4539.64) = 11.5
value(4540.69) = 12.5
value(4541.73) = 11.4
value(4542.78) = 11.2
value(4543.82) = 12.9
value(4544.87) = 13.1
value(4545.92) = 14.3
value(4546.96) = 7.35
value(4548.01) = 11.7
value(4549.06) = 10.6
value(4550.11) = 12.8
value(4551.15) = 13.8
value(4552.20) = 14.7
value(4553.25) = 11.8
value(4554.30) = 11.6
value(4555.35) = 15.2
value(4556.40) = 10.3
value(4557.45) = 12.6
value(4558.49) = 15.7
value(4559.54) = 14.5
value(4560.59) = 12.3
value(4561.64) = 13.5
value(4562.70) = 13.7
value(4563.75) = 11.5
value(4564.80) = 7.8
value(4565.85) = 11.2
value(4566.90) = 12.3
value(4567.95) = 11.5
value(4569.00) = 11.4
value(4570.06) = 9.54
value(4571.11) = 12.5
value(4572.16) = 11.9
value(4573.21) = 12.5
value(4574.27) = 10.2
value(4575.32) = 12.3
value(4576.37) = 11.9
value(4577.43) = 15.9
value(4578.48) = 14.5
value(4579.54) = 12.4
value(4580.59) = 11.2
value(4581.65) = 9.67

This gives 1.1 Ang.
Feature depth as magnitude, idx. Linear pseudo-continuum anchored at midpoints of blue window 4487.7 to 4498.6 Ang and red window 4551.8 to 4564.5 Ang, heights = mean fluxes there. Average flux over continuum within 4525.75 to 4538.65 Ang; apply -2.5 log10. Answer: 0.129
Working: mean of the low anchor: 11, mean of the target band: 10.9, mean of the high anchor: 13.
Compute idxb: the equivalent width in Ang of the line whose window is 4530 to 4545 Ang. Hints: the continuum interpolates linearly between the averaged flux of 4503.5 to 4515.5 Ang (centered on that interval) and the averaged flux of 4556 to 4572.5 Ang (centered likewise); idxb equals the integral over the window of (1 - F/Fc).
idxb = 0.9 Ang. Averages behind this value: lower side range 12.2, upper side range 12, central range 11.4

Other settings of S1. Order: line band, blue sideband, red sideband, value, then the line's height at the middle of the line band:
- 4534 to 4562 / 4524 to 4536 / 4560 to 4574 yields -4.0 Ang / 10.9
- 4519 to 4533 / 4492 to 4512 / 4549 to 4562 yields 2.1 Ang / 12.4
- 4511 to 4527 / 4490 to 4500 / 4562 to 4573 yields -0.8 Ang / 11.4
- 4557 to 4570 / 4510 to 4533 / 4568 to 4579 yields -0.2 Ang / 12.1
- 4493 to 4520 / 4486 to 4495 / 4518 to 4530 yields -2.3 Ang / 11.2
